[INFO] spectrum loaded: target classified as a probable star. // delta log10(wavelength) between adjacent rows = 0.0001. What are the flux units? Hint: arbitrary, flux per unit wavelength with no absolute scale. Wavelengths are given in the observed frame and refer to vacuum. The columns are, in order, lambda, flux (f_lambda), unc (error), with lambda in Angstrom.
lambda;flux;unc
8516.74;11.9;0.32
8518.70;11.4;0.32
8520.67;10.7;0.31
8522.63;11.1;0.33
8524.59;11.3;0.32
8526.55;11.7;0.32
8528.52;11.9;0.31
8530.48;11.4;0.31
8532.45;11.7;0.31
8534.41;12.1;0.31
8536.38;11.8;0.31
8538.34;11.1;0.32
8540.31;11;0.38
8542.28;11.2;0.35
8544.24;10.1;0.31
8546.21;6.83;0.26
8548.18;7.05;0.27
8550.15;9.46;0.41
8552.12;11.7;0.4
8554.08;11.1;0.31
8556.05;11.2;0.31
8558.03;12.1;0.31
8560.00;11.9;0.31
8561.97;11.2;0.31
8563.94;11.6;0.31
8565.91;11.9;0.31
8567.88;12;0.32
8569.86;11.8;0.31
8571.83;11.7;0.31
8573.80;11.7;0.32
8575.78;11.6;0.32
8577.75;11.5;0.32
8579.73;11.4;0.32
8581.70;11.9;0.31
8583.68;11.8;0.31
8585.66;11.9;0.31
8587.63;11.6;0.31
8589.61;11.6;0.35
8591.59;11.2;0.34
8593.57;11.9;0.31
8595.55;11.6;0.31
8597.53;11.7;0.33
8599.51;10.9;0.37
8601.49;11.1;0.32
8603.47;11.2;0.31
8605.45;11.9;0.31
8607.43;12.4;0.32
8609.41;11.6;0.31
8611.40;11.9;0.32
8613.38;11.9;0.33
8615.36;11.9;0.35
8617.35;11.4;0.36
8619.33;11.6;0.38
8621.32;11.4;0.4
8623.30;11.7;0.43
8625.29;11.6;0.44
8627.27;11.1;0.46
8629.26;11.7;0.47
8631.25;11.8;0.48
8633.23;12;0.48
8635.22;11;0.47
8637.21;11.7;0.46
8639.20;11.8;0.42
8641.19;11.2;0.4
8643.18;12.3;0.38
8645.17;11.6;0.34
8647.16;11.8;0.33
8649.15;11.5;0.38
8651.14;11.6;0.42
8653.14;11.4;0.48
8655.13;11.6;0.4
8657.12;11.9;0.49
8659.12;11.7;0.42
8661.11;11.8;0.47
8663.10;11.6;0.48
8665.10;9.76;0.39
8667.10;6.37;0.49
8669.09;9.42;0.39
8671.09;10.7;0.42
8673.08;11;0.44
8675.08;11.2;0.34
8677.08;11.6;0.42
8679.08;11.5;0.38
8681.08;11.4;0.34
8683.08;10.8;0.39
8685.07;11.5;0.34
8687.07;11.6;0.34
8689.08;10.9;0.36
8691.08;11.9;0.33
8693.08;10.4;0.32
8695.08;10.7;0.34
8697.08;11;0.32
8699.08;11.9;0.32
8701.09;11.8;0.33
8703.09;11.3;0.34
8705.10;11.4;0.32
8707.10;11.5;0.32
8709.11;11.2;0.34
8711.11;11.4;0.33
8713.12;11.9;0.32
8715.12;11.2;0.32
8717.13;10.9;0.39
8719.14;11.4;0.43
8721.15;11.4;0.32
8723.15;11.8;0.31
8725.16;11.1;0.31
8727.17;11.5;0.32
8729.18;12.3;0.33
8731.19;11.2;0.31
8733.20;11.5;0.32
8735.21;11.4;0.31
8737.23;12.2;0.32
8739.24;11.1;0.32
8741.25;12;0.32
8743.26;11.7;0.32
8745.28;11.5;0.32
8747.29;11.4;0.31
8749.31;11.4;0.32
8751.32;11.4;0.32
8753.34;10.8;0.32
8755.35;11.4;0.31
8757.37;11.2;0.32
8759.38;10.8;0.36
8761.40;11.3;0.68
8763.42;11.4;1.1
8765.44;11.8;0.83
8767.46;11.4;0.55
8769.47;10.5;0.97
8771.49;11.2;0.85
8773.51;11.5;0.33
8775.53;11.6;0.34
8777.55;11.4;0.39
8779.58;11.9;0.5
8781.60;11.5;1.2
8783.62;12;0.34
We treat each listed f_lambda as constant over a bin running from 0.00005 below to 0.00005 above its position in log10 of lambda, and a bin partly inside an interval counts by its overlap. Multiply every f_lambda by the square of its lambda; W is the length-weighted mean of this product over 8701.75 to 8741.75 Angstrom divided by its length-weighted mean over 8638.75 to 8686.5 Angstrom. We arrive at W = 1.0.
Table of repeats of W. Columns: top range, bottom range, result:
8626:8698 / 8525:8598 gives 1.02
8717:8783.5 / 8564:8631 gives 1.02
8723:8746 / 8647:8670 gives 1.09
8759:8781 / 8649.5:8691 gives 1.06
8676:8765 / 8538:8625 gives 1.04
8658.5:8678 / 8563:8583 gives 0.92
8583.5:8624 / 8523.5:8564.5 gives 1.08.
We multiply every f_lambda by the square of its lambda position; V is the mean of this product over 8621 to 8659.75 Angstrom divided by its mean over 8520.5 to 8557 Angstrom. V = 1.11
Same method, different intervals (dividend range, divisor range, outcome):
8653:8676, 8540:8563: 1.05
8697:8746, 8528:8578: 1.08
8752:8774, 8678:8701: 1.01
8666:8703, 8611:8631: 0.95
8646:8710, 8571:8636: 0.97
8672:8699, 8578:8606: 0.99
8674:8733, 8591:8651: 1.00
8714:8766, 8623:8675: 1.04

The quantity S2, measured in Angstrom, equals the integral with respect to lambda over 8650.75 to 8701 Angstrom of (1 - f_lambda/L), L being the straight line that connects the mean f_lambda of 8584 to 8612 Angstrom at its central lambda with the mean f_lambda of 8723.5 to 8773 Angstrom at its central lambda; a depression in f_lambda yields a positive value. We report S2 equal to 2.1 Angstrom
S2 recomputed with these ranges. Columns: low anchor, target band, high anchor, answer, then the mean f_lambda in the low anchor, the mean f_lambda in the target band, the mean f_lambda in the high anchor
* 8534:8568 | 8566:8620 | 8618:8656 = -2.3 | 10.8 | 11.7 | 11.6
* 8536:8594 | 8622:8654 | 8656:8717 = -1.5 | 11.1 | 11.6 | 11.1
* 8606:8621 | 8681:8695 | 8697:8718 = 0.4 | 11.8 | 11.2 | 11.4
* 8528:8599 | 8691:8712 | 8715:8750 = 0.3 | 11.3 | 11.3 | 11.5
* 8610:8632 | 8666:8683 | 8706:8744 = 1.7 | 11.6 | 10.4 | 11.5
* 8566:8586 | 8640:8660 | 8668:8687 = -0.8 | 11.7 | 11.7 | 11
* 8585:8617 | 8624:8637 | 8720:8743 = 0.1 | 11.6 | 11.5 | 11.6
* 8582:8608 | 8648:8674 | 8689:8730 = 1.5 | 11.6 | 10.8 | 11.4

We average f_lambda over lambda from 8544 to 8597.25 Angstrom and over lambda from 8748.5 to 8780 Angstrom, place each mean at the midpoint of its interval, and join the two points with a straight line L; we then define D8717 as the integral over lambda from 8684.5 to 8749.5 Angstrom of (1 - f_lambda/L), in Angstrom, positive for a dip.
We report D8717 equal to -0.9 Angstrom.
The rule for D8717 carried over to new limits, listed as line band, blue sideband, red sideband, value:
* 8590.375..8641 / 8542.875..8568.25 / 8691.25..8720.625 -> -3.3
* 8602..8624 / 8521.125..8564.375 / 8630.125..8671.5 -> -1.2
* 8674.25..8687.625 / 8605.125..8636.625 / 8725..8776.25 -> 0.2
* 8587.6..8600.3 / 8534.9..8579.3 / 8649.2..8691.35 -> -0.6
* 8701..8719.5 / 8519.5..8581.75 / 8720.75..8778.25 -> 0.0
